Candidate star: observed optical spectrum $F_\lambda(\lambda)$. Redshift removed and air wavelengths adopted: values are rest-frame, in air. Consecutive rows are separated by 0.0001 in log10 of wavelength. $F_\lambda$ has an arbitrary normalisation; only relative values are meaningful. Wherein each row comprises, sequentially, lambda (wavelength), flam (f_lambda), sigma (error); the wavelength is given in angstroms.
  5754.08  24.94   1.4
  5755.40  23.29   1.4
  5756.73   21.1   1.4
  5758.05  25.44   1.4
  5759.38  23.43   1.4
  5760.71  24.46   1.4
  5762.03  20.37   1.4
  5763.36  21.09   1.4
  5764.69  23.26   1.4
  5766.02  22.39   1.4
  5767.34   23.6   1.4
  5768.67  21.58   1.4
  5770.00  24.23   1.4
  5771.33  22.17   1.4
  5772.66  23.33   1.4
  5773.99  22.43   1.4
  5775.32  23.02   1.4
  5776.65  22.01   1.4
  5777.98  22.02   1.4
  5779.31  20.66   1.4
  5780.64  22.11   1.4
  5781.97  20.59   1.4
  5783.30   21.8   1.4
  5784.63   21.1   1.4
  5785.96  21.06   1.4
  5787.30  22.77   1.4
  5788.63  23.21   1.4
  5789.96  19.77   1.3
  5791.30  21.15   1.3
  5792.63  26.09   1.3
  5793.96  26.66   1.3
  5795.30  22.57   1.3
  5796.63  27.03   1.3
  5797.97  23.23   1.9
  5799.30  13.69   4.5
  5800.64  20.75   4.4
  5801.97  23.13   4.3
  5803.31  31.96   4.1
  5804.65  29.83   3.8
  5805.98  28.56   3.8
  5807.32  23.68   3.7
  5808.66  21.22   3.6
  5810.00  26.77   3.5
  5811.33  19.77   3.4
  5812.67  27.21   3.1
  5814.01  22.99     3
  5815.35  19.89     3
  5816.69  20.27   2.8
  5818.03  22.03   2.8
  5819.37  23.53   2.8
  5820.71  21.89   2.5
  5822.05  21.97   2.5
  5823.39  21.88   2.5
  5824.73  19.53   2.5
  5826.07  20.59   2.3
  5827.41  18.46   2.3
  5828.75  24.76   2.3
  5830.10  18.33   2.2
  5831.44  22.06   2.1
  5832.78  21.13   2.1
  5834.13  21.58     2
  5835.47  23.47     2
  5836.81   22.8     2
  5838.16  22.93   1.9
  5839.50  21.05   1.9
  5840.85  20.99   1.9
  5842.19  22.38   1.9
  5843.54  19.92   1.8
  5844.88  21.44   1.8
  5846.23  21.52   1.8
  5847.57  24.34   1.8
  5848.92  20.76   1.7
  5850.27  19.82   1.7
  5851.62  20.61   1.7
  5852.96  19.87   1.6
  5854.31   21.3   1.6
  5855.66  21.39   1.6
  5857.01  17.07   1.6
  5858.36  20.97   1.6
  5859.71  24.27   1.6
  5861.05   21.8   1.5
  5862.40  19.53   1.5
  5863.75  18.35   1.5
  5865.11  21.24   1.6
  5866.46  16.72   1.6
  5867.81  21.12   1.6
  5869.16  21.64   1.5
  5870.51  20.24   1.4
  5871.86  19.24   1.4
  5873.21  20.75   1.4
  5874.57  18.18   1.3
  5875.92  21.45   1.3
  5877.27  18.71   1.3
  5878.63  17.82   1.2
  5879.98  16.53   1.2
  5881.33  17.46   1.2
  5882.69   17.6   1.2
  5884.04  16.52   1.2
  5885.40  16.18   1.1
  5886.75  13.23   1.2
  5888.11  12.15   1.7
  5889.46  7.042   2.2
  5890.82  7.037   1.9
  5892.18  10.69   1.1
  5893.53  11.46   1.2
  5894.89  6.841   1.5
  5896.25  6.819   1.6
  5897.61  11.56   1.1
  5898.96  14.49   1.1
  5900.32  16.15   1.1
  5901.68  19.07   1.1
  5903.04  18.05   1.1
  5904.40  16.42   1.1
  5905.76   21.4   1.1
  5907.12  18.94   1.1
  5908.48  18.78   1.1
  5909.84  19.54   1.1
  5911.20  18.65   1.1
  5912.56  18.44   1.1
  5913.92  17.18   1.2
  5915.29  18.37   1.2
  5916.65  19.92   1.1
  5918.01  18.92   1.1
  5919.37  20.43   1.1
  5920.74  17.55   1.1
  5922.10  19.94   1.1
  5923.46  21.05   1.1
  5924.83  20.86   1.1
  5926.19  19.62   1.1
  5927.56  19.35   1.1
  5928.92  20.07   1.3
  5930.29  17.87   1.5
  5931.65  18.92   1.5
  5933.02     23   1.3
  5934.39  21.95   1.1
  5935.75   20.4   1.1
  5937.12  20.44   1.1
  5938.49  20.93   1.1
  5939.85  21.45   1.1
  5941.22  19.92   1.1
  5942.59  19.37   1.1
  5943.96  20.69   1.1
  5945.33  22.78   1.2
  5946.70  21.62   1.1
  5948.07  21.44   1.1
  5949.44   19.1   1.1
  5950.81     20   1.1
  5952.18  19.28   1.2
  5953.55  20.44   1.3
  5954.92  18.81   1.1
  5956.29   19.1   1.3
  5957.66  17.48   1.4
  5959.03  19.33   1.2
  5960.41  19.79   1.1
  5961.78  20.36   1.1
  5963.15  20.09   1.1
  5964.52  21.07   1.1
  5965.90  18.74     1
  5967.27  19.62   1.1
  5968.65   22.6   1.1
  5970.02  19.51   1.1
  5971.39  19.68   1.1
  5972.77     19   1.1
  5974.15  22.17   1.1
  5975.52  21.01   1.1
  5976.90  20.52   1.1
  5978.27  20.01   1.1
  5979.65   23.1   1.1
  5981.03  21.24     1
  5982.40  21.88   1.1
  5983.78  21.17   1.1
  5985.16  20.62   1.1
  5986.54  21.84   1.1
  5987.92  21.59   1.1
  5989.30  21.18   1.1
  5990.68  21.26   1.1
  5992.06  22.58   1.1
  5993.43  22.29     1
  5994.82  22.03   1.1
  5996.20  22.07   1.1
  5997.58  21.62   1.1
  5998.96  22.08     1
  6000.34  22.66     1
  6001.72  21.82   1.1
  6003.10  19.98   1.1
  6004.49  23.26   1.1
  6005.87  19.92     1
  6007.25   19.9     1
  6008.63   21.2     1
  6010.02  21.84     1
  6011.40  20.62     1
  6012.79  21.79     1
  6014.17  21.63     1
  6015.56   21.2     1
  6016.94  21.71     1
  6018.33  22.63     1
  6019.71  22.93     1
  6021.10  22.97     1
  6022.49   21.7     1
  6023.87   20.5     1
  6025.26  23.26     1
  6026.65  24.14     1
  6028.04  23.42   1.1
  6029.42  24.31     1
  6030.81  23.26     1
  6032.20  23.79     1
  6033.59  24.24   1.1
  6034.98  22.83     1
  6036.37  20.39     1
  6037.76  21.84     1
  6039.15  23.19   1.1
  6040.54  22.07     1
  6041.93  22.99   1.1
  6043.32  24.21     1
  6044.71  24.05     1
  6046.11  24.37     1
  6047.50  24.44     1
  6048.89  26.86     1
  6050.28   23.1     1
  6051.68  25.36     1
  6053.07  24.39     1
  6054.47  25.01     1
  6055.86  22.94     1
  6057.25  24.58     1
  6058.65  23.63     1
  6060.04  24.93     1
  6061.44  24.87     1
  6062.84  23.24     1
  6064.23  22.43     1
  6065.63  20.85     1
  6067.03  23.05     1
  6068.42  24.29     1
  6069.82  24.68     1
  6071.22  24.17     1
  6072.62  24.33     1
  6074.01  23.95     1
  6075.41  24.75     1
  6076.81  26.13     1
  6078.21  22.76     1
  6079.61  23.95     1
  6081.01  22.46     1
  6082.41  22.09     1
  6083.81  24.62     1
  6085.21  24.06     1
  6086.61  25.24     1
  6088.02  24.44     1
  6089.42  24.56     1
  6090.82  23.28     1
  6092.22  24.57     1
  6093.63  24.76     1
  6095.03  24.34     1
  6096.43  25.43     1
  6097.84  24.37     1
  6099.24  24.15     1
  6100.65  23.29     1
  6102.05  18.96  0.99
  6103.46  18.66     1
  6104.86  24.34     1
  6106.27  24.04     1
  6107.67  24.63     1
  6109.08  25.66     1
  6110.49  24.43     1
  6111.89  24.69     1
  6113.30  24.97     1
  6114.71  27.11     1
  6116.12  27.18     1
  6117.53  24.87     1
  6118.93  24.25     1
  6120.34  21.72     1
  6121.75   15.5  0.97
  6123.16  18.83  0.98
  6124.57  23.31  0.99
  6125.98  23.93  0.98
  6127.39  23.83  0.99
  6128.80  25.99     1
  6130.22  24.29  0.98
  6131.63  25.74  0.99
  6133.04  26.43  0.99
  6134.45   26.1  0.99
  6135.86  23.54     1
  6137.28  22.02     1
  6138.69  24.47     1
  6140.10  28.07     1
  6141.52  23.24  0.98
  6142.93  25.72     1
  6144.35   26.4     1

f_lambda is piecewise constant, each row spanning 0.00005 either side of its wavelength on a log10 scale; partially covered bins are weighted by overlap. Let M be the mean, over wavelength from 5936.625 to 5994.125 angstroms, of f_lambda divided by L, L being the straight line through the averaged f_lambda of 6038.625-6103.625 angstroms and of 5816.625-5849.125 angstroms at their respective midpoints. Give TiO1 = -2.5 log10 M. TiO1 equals 0.11 mag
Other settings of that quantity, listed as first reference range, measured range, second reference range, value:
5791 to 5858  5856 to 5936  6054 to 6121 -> 0.272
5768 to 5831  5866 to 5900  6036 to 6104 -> 0.443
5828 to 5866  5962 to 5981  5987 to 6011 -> 0.050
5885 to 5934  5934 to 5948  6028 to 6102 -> -0.161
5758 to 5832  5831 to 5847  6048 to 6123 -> 0.050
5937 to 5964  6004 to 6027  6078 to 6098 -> 0.010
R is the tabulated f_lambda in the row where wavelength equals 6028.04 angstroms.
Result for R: 23.42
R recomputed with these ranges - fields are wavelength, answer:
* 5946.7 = 21.62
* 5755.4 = 23.29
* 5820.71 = 21.89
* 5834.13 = 21.58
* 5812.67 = 27.21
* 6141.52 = 23.24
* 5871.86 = 19.24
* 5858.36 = 20.97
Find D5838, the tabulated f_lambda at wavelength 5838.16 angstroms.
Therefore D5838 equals 22.93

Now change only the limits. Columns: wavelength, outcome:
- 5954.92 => 18.81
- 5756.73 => 21.1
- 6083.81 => 24.62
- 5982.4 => 21.88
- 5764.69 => 23.26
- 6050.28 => 23.1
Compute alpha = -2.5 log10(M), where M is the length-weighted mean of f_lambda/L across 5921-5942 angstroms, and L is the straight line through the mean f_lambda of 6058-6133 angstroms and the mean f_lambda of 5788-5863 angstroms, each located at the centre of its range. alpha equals 0.13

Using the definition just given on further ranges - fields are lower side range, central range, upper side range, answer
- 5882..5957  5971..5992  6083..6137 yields -0.07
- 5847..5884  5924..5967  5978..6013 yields 0.04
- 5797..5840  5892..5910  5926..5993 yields 0.38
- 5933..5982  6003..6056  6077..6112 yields -0.03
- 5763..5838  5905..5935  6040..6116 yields 0.19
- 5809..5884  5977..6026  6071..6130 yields 0.05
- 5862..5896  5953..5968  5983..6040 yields 0.01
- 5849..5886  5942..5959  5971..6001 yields 0.05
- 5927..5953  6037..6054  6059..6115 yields -0.04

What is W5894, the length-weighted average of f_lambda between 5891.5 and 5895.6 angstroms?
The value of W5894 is 9.64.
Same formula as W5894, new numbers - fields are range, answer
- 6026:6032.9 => 23.8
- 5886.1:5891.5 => 9.84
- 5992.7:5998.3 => 22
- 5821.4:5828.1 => 20.5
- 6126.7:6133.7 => 25.2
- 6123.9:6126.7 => 23.6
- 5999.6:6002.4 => 22.3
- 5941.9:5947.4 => 21.1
